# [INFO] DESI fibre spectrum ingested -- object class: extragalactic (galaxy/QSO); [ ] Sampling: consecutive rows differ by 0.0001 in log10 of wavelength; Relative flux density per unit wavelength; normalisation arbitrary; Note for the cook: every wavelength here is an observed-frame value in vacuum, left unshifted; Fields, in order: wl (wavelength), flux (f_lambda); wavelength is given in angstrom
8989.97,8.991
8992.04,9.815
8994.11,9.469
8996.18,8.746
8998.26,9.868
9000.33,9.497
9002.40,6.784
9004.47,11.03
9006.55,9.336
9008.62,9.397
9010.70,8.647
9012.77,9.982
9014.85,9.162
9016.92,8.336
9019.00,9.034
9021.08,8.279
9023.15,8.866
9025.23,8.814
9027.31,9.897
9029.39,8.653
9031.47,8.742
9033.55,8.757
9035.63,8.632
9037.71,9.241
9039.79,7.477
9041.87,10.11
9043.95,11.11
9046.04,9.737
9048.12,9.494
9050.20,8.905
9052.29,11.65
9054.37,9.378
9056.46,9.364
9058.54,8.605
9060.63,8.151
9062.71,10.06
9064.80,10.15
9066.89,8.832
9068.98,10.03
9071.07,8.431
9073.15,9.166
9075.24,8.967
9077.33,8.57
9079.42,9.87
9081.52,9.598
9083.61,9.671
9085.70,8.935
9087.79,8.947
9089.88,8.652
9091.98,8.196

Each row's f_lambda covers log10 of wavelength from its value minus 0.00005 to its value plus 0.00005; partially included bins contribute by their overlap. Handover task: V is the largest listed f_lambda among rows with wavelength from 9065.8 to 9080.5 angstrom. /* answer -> 10.03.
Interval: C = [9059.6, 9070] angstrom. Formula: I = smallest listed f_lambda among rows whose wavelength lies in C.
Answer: 8.151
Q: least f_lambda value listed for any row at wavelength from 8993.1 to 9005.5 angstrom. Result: 6.784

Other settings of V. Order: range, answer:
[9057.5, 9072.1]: 10.15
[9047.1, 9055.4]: 11.65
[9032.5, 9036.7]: 8.757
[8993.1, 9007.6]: 11.03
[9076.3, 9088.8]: 9.87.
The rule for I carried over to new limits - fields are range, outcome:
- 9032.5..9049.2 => 7.477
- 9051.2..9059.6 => 8.605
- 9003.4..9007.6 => 9.336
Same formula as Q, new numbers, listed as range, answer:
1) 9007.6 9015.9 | 8.647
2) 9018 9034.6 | 8.279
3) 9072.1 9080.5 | 8.57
